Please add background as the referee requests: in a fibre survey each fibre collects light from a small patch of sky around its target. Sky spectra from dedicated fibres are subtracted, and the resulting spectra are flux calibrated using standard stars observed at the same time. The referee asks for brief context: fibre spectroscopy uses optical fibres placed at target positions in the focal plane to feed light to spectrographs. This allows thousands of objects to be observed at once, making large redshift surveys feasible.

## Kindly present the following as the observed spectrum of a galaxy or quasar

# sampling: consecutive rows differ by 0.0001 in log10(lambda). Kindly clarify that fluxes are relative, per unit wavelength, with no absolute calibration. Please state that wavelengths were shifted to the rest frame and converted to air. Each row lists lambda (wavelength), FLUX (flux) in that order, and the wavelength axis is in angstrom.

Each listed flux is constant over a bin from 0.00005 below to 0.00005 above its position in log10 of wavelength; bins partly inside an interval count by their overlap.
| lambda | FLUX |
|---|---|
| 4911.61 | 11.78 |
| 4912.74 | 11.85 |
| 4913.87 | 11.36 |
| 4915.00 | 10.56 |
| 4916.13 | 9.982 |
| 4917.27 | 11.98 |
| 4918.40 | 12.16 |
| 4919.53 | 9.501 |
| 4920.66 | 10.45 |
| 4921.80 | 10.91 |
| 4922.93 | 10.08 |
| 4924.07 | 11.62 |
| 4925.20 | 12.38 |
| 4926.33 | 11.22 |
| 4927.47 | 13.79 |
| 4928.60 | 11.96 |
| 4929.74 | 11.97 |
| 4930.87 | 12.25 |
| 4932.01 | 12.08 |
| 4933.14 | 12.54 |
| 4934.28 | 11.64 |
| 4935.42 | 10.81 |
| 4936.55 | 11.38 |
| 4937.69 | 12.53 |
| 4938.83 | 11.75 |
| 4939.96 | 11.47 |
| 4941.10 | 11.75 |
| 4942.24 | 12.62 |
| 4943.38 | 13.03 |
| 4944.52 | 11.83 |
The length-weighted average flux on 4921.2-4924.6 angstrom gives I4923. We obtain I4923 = 10.8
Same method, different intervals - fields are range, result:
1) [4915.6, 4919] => 11.4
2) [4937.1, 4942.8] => 12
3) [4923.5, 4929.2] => 12.2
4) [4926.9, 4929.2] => 12.8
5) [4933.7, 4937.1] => 11.3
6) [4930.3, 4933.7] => 12.3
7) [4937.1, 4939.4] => 12.1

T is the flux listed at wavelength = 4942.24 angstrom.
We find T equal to 12.62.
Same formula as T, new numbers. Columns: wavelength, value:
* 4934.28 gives 11.64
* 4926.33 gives 11.22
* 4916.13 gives 9.982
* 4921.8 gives 10.91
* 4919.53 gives 9.501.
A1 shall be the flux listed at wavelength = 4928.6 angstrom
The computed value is 11.96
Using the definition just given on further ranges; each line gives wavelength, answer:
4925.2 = 12.38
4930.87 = 12.25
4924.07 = 11.62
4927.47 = 13.79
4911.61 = 11.78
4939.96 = 11.47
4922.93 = 10.08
